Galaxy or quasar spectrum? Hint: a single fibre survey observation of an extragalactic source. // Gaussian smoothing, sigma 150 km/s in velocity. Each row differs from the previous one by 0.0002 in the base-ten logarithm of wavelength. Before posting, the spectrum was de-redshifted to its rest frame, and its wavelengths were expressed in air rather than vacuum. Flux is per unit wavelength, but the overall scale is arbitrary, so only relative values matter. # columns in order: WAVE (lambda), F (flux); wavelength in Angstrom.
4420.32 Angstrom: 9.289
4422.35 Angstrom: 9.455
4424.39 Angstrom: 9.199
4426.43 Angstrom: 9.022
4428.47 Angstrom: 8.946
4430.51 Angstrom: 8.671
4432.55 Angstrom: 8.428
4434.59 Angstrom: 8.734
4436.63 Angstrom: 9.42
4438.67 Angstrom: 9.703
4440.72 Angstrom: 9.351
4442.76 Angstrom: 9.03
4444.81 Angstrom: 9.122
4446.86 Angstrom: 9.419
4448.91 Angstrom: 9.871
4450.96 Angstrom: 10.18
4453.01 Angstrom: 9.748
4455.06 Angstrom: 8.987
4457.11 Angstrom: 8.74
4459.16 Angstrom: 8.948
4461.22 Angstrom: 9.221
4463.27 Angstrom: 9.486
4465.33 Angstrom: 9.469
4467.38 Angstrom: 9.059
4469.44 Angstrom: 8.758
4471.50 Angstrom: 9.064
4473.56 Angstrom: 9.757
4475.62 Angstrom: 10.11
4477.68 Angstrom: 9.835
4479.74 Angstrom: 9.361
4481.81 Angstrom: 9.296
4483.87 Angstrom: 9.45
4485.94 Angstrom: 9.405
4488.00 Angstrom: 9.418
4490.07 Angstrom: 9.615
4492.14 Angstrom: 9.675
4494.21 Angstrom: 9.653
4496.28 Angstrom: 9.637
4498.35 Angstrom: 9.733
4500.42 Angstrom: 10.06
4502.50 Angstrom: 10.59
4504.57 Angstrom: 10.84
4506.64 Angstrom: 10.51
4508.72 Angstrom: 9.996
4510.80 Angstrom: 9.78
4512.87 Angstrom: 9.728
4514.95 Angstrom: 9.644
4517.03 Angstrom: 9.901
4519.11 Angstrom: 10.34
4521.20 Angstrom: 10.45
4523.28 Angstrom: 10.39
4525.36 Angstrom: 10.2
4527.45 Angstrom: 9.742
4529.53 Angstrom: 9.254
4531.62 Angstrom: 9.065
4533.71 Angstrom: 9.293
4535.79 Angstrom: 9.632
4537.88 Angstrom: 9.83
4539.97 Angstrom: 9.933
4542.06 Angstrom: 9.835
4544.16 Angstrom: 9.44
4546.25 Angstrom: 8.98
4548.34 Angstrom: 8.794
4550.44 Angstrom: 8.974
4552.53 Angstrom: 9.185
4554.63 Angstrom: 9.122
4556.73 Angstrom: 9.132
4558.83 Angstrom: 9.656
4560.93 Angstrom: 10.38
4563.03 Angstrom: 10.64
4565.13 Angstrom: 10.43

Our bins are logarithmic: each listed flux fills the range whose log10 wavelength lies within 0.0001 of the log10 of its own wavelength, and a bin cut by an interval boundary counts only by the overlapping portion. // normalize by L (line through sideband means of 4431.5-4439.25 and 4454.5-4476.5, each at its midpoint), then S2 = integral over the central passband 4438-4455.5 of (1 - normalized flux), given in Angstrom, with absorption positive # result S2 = -0.7 Angstrom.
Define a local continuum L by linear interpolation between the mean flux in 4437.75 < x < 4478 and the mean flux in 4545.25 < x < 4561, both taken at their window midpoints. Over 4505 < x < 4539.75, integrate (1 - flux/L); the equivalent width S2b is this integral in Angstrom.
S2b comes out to -2.29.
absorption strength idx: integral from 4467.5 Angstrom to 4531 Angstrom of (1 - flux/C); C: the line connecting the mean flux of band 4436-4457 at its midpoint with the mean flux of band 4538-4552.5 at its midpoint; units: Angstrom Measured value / -2.7 Angstrom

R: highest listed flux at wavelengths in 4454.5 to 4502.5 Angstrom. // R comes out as 10.59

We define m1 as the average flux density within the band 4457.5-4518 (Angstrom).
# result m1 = 9.65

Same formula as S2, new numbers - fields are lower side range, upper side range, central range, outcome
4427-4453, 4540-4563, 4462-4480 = -0.2 Angstrom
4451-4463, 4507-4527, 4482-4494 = 0.2 Angstrom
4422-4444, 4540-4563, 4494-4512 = -1.6 Angstrom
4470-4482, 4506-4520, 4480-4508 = -0.2 Angstrom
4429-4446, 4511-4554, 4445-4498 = -1.0 Angstrom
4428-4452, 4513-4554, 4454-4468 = 0.3 Angstrom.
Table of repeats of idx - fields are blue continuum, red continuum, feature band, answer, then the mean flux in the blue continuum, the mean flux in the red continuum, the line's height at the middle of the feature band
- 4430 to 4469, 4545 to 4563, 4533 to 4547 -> -0.36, 9.24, 9.36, 9.34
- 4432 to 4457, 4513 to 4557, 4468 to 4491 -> -0.06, 9.33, 9.59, 9.43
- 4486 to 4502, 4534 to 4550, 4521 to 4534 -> -0.30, 9.7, 9.46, 9.53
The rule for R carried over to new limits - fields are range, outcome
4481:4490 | 9.45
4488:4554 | 10.84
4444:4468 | 10.18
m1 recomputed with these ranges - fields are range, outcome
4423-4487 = 9.29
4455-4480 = 9.3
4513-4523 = 10.1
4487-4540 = 9.88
